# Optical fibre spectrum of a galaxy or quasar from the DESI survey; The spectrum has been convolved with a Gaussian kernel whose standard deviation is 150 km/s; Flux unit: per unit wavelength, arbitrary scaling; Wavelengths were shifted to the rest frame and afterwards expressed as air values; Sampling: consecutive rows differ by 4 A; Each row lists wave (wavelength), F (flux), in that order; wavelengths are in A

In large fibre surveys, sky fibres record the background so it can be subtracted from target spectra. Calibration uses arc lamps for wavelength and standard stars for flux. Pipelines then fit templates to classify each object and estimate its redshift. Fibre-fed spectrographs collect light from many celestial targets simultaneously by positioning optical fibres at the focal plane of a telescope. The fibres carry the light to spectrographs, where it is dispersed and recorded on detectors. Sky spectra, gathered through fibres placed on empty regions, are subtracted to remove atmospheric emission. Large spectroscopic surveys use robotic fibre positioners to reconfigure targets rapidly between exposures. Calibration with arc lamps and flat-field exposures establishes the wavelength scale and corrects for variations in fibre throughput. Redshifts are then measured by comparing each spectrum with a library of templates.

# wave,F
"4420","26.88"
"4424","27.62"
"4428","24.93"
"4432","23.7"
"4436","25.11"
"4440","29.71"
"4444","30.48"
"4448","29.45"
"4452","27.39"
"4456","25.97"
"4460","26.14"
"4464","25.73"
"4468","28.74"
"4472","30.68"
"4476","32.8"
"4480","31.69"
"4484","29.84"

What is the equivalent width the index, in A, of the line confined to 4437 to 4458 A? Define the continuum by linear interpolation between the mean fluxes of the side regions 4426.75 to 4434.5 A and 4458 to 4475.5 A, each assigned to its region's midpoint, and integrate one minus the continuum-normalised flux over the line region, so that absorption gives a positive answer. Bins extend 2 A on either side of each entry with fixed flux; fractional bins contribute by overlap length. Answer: -1.9 A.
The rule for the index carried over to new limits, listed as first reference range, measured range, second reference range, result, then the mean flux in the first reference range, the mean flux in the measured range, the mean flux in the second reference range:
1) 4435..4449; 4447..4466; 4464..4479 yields 1.7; 28.9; 26.8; 30.1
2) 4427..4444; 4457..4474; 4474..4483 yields 1.5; 26.5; 27.7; 32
